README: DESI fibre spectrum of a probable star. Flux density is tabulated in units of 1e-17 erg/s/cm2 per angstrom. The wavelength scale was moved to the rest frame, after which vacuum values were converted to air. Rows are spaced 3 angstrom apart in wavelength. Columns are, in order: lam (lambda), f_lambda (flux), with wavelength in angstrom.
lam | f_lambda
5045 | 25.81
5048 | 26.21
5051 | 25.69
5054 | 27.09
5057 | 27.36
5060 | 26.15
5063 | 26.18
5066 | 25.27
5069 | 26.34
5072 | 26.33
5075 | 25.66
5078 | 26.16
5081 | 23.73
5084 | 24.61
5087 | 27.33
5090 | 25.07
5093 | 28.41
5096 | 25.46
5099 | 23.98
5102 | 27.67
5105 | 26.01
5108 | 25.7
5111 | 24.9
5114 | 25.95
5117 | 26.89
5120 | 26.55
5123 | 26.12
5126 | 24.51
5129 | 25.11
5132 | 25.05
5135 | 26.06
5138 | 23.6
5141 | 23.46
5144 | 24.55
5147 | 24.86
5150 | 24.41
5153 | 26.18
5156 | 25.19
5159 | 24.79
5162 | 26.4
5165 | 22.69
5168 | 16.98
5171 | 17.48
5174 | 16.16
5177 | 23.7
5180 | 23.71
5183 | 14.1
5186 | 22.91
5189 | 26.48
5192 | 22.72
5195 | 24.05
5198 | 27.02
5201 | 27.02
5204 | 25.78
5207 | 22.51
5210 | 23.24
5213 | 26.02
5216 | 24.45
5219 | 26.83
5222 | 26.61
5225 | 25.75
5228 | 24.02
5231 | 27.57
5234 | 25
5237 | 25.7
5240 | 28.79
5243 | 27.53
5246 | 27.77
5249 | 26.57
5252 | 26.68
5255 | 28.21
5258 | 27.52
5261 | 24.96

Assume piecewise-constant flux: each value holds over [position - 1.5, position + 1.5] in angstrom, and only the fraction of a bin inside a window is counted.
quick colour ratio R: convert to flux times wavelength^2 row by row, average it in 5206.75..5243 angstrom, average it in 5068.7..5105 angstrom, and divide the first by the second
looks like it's 1.05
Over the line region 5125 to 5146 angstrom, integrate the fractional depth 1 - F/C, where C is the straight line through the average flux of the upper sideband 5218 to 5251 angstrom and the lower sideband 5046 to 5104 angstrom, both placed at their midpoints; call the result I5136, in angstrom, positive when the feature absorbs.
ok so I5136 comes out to 1.3 angstrom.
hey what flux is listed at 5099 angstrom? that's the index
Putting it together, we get 23.98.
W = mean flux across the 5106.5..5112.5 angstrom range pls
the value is 25.3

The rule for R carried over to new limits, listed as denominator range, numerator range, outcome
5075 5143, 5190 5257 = 1.06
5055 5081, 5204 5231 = 1.02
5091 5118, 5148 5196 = 0.88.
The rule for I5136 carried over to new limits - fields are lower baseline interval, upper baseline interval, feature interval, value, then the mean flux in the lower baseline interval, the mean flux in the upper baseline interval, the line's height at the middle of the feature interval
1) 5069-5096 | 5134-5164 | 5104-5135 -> -0.4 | 25.9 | 24.9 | 25.3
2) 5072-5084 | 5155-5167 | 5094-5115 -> -0.6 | 25.3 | 24.4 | 25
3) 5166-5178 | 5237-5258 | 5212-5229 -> -1.0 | 18.5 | 27.5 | 24.3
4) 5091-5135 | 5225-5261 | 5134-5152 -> 1.1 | 25.9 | 26.7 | 26.1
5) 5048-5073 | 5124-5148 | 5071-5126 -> -0.9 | 26.3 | 24.7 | 25.5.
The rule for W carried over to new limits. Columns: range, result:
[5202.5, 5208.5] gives 24.1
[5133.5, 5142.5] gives 24.4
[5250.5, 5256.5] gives 27.4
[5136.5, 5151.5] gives 24.2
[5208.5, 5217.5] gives 24.6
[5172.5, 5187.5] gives 20.1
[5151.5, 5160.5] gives 25.4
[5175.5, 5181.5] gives 23.7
